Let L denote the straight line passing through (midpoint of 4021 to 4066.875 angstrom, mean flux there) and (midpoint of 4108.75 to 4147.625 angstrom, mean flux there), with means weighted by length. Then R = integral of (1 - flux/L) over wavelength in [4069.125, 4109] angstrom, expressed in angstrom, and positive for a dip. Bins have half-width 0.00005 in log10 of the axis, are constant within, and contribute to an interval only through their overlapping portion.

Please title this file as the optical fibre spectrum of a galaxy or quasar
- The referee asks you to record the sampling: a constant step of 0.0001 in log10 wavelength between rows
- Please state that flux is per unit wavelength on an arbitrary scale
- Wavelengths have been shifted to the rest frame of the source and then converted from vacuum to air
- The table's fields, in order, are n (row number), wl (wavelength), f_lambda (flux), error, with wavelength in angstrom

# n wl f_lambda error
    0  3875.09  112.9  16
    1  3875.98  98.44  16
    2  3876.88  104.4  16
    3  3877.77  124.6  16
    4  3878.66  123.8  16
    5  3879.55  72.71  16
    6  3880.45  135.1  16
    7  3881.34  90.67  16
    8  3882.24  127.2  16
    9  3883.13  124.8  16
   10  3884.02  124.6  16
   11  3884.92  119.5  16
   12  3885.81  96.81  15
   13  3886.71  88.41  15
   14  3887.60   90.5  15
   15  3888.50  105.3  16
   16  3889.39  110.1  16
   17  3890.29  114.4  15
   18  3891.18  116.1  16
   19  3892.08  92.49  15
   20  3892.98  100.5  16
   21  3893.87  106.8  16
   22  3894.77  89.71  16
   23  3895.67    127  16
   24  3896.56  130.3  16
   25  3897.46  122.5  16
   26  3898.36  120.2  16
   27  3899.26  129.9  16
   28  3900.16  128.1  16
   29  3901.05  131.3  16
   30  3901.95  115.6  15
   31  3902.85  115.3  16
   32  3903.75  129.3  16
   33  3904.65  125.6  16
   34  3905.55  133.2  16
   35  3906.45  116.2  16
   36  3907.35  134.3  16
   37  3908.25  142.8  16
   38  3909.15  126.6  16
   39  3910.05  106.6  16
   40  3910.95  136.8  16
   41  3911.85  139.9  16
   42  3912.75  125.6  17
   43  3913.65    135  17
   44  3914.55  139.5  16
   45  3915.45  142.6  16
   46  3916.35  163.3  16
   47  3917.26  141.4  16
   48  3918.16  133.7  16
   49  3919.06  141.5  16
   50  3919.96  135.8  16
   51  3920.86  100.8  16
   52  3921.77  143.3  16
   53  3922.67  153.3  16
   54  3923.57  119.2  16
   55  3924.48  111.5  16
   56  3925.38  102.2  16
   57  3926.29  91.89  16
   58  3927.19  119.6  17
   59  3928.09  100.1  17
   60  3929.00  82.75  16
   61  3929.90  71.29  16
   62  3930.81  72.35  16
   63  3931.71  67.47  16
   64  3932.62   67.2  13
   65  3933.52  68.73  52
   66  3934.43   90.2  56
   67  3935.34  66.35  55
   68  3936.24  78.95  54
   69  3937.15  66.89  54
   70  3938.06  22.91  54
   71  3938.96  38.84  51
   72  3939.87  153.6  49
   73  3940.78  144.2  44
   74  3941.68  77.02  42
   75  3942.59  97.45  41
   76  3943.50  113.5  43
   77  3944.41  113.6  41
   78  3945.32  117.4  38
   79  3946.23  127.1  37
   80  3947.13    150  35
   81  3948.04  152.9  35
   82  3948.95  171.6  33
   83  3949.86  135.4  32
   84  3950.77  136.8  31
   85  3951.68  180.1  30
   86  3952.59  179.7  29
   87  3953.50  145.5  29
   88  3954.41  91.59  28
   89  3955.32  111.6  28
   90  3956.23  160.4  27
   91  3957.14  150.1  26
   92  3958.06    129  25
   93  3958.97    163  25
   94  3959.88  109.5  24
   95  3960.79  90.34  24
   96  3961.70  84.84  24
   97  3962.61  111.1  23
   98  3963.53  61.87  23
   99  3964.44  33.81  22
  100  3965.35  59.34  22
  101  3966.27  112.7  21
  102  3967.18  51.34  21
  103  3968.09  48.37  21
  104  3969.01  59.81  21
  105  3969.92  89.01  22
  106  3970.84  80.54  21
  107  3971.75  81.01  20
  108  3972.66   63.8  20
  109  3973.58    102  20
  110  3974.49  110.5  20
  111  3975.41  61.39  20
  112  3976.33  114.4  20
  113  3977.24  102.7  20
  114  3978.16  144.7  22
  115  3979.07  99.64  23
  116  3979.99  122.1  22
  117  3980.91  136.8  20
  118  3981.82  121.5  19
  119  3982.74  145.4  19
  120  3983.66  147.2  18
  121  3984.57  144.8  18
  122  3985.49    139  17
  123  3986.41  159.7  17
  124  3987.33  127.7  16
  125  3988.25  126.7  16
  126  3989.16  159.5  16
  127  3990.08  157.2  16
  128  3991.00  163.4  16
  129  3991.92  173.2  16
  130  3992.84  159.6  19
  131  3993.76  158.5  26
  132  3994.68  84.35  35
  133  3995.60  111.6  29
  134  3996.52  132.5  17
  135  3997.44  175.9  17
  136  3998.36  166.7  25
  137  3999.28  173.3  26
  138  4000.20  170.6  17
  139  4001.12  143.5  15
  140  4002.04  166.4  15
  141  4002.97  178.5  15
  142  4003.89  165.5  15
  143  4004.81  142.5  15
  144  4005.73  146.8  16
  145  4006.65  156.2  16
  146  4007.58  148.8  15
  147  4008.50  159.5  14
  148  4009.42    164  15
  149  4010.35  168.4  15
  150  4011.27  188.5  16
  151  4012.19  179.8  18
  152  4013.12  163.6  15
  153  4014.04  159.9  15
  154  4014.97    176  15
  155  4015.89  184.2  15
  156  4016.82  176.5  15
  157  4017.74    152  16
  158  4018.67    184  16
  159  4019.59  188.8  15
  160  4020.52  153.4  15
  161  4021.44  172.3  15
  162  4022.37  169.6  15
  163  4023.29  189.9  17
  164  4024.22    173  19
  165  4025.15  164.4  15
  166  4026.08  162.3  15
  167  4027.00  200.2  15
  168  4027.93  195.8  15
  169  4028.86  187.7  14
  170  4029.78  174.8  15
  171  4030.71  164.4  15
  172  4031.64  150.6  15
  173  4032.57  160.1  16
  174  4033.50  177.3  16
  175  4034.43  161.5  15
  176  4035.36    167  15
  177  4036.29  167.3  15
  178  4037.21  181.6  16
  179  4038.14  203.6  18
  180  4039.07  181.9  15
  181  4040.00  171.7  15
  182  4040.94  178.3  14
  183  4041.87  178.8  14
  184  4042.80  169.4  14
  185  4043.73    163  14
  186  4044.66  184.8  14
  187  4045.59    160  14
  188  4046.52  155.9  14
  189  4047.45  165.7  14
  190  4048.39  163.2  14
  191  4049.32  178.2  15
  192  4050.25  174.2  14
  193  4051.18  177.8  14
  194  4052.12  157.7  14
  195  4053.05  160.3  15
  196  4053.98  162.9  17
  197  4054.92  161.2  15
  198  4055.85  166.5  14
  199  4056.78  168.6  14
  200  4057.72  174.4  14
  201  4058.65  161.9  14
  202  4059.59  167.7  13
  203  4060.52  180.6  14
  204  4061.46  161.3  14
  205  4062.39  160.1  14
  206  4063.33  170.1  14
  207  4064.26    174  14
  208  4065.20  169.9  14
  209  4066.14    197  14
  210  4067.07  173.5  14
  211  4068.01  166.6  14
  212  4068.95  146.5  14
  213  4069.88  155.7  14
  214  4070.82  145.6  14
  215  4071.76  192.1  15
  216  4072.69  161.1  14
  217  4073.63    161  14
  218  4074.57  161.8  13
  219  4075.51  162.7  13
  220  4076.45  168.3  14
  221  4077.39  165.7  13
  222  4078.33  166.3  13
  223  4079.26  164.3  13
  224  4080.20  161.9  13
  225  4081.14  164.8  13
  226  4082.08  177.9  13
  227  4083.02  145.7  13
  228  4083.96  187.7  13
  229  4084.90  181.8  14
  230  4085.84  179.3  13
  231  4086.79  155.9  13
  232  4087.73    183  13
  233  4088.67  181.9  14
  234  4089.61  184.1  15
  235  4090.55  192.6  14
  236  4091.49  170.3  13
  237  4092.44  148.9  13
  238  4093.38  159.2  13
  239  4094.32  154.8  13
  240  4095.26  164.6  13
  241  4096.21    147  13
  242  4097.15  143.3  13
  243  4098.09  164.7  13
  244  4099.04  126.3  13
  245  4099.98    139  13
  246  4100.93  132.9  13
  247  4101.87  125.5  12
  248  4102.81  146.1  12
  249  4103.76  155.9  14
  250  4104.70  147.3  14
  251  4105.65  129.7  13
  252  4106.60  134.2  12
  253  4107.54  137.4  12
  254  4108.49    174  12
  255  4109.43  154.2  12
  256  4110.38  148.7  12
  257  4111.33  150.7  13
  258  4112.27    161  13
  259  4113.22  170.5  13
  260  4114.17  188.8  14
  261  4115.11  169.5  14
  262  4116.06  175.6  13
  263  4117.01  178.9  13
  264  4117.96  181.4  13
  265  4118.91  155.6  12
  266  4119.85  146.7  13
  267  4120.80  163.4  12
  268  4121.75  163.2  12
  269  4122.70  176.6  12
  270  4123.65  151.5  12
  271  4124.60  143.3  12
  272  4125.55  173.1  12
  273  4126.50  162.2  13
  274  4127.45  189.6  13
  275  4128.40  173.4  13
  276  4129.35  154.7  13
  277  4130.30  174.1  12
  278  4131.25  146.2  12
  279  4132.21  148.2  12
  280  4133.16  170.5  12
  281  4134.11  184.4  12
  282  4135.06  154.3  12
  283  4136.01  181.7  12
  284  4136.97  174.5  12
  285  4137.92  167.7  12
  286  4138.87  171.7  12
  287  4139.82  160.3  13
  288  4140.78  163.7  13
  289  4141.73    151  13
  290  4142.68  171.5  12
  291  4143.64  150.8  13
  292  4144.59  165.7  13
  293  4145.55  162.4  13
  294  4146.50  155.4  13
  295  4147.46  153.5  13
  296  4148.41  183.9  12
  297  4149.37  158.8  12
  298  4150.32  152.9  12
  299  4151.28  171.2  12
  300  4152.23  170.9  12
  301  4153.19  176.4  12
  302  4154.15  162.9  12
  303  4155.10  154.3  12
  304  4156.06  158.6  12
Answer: 2.0 angstrom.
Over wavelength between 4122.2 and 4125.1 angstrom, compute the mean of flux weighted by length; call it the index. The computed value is 157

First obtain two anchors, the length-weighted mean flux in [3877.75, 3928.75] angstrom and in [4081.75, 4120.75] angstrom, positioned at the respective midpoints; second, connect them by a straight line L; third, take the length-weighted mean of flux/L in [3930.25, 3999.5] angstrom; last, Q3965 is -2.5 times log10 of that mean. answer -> 0.165 mag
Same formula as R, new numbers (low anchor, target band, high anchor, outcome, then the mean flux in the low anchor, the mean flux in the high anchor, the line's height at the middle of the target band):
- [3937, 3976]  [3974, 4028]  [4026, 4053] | -4.18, 106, 173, 142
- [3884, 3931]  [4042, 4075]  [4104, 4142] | -3.92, 119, 163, 150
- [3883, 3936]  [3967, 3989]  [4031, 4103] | 4.57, 115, 166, 137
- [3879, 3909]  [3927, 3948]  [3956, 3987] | 3.28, 116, 105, 110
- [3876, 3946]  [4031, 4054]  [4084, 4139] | -4.13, 111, 162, 144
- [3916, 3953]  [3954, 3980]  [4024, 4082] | 6.38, 112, 169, 128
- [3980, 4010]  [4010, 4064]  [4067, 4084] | -4.99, 150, 164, 157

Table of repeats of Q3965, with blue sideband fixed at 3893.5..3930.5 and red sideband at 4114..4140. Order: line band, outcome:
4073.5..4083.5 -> -0.04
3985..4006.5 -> -0.08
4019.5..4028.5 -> -0.21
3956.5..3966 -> 0.30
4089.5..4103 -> 0.06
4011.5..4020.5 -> -0.20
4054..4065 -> -0.10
